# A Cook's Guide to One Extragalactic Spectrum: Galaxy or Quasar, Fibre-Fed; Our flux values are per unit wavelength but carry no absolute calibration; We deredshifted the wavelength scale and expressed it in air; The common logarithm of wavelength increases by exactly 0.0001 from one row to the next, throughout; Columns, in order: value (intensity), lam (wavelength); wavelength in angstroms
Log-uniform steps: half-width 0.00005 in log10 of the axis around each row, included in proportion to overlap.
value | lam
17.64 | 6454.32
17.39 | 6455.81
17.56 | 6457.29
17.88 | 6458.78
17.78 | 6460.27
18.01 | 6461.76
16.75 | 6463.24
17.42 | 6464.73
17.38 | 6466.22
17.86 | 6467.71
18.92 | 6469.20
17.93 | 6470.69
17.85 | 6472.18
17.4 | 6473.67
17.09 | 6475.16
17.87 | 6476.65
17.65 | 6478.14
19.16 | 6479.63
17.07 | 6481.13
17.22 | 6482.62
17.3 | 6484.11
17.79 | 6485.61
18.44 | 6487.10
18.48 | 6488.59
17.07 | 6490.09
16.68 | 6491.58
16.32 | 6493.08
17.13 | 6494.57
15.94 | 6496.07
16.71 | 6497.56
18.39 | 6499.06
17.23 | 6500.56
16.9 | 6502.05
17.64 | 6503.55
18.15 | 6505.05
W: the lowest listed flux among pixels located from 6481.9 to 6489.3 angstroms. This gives 17.22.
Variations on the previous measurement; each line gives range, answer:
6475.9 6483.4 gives 17.07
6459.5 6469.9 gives 16.75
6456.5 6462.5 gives 17.56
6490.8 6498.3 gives 15.94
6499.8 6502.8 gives 16.9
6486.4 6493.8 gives 16.32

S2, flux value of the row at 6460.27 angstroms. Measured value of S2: 17.78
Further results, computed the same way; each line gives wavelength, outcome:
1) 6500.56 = 17.23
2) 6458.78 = 17.88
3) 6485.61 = 17.79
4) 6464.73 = 17.42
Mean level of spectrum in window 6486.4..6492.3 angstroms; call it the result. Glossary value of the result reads 17.7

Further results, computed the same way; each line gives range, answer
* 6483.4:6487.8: 17.8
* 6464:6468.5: 17.6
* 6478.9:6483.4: 17.8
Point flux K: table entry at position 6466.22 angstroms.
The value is 17.38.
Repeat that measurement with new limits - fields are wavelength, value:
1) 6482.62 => 17.22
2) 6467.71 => 17.86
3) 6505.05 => 18.15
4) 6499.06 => 18.39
